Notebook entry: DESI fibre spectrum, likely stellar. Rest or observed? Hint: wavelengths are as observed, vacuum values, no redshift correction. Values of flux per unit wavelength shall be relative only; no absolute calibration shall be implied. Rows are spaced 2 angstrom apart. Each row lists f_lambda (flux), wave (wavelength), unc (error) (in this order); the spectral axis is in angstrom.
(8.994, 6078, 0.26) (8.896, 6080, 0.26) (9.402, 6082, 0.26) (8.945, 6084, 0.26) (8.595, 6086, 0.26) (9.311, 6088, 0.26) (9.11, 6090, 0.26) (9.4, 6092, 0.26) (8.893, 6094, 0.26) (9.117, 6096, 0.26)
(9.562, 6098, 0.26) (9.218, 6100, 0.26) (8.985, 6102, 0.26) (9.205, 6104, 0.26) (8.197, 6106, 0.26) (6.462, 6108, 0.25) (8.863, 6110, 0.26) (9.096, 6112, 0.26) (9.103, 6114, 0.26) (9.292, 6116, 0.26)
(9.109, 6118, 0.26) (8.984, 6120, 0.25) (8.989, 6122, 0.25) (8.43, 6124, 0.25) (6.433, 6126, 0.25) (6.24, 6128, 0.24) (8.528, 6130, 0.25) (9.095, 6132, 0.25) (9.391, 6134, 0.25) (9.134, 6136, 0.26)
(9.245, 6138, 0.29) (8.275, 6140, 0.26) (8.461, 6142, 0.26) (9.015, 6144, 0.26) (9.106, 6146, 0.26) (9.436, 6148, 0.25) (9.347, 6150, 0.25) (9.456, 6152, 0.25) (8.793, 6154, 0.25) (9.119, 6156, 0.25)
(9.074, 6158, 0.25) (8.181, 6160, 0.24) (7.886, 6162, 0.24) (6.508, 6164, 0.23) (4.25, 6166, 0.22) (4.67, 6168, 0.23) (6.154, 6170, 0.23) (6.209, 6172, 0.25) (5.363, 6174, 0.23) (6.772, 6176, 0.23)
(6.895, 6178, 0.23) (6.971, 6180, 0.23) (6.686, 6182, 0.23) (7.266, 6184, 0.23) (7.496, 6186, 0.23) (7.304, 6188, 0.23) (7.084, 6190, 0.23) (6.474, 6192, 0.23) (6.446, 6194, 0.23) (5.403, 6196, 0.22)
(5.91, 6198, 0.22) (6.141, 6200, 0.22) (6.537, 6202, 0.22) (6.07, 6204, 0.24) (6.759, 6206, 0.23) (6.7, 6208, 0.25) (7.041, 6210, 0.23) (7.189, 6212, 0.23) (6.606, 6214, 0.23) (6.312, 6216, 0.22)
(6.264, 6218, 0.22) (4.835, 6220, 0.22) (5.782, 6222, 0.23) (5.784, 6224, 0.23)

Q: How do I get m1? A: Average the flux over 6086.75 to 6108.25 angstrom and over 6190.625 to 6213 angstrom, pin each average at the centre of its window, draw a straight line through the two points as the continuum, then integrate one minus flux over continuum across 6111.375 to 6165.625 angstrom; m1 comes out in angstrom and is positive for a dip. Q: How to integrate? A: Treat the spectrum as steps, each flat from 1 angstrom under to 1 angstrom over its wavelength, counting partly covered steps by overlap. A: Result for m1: -4.5 angstrom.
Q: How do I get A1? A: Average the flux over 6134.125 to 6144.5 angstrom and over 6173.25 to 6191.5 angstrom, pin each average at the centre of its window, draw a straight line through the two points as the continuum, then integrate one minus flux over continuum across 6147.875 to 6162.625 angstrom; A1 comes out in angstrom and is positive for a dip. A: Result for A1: -1.4 angstrom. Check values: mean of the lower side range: 8.86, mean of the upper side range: 6.88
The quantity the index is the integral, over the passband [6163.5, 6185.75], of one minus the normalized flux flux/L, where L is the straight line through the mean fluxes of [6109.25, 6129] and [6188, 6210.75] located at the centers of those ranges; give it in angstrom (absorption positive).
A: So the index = 2.7 angstrom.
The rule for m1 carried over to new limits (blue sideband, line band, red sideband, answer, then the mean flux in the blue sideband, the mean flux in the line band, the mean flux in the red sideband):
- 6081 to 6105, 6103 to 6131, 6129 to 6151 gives 2.2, 9.15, 8.35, 9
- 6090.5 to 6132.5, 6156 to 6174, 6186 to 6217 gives 1.8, 8.63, 6.69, 6.56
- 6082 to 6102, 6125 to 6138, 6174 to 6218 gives -0.1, 9.13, 8.22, 6.63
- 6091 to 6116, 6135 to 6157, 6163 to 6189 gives -4.9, 8.86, 9.04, 6.35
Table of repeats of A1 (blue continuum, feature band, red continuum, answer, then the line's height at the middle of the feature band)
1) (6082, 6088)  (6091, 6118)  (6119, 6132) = -1.2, 8.51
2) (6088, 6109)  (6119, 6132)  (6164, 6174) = -0.8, 7.54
